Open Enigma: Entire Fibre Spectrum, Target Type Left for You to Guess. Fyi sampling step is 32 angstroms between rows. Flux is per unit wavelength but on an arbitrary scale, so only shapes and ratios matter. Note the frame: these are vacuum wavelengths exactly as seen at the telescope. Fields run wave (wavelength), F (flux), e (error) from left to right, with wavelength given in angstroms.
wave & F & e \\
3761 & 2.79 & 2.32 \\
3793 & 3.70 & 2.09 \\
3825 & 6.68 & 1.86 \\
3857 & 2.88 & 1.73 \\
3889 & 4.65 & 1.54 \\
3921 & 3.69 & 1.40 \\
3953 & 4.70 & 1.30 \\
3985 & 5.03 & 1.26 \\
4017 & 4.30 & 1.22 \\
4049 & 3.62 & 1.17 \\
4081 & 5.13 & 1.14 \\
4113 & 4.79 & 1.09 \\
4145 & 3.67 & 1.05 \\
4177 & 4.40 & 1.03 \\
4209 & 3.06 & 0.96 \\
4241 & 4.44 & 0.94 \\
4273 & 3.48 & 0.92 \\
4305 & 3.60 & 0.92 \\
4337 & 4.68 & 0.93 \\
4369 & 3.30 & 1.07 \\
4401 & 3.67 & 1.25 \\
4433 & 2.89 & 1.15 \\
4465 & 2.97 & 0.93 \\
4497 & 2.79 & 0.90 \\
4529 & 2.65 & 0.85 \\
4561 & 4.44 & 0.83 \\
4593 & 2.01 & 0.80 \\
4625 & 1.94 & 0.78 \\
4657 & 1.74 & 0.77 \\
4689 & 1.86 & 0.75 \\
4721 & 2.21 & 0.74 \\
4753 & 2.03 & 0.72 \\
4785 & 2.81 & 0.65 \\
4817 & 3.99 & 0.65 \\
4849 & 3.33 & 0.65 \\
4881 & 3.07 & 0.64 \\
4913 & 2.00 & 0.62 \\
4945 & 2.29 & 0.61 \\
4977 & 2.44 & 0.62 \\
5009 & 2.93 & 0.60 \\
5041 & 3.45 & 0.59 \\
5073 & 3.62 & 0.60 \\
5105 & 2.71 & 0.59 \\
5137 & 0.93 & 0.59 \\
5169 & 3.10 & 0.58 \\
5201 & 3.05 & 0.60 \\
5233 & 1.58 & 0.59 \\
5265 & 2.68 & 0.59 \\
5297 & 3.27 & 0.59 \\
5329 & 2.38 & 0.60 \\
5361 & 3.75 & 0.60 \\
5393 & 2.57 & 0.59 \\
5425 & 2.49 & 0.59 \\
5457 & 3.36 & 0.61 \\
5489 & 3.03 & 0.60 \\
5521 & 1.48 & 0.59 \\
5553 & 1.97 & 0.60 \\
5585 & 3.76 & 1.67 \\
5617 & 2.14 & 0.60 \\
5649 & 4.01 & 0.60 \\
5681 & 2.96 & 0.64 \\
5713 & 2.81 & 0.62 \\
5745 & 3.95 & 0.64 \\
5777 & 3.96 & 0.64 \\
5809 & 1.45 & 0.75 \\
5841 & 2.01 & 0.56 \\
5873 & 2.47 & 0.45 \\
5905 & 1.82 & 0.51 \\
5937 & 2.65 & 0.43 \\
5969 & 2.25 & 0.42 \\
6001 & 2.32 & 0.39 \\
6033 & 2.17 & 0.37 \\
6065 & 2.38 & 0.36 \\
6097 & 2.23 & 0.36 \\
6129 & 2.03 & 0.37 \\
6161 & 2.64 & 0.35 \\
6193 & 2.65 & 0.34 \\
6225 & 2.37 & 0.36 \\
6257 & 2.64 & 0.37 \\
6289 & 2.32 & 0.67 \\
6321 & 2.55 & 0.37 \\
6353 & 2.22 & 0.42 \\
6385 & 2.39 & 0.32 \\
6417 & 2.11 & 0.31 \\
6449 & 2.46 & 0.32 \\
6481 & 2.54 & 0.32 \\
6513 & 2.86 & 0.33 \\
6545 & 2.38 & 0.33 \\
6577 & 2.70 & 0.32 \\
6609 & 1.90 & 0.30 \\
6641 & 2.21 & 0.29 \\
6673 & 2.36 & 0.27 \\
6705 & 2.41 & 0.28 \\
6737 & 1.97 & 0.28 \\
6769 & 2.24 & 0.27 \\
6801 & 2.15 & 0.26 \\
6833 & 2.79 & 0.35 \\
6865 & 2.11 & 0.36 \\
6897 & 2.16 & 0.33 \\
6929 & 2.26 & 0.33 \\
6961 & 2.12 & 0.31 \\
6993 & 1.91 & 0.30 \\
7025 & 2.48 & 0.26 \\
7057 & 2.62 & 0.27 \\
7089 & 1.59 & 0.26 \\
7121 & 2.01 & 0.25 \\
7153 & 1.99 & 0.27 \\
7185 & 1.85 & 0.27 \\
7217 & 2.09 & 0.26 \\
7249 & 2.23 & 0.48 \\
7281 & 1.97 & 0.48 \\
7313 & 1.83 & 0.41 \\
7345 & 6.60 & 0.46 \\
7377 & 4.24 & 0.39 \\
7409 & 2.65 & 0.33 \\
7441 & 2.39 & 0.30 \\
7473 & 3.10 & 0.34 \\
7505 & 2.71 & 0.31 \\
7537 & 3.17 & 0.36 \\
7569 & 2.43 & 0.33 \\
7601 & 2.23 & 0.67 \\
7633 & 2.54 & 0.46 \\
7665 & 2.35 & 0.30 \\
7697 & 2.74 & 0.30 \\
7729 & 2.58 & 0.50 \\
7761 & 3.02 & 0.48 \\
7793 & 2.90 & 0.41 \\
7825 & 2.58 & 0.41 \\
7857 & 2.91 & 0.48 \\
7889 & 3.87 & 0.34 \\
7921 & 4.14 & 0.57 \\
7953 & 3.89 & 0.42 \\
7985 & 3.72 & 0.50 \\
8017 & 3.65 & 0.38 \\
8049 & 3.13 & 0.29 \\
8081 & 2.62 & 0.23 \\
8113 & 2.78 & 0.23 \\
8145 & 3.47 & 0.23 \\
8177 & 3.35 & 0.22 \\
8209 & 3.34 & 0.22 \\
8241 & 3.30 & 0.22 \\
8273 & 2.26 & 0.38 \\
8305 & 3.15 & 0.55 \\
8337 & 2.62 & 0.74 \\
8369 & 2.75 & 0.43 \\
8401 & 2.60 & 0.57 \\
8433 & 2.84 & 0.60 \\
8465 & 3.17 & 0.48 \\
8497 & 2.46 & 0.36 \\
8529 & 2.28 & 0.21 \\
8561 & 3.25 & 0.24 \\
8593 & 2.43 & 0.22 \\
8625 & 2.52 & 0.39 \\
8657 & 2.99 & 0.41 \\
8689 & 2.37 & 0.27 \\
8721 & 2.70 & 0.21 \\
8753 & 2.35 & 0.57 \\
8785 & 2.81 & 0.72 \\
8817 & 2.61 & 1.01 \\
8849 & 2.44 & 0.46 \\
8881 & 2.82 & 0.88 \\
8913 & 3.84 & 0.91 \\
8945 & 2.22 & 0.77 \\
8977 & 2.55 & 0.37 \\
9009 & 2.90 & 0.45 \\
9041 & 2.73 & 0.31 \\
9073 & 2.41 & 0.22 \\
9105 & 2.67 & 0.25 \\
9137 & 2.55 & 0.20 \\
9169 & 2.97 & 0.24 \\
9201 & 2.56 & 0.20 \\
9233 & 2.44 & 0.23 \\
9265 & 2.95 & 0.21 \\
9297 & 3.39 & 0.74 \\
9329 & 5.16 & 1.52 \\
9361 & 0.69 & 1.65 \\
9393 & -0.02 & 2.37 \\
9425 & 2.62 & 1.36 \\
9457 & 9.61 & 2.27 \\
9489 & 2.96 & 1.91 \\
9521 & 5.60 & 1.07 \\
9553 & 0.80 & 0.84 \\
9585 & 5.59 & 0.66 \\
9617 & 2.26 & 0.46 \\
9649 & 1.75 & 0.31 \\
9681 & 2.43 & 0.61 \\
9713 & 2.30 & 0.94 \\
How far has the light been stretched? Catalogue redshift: 0.97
